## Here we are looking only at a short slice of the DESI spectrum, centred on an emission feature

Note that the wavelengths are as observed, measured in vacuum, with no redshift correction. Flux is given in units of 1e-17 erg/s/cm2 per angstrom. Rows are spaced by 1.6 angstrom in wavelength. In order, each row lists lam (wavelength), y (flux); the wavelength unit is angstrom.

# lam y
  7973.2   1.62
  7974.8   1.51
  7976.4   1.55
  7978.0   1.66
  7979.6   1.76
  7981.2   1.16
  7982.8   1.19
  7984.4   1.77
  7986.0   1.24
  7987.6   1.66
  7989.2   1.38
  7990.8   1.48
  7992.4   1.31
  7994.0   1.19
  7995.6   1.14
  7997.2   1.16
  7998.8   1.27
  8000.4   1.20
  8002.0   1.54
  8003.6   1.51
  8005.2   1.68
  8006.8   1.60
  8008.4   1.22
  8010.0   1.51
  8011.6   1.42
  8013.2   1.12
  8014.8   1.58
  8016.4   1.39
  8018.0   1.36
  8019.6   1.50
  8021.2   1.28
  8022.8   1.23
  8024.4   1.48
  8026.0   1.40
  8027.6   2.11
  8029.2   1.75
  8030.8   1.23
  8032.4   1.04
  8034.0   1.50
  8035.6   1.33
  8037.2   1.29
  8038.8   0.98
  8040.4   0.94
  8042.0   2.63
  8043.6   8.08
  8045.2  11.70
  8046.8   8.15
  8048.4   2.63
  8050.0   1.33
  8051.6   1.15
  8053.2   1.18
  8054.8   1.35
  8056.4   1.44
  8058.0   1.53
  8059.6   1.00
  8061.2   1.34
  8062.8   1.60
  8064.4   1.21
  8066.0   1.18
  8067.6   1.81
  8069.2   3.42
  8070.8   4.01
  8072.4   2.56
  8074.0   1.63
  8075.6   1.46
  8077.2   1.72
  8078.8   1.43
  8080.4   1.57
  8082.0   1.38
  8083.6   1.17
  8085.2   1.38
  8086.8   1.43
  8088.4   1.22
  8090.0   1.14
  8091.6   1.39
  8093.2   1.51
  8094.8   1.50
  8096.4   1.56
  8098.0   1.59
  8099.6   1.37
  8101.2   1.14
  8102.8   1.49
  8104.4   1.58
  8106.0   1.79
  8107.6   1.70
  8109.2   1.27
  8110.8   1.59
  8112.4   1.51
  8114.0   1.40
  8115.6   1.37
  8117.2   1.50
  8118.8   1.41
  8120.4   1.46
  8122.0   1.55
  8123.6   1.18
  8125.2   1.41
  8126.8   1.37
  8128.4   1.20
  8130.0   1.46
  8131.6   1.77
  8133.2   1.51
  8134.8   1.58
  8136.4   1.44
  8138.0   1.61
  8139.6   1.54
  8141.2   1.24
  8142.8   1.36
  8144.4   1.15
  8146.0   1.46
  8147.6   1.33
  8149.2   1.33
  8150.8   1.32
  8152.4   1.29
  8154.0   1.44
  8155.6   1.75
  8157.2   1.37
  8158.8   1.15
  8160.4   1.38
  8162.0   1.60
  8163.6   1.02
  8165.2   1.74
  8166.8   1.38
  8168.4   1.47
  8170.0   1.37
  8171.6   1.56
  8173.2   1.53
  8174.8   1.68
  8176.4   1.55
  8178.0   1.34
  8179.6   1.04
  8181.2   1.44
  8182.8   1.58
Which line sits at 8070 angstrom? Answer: [N II] 6583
